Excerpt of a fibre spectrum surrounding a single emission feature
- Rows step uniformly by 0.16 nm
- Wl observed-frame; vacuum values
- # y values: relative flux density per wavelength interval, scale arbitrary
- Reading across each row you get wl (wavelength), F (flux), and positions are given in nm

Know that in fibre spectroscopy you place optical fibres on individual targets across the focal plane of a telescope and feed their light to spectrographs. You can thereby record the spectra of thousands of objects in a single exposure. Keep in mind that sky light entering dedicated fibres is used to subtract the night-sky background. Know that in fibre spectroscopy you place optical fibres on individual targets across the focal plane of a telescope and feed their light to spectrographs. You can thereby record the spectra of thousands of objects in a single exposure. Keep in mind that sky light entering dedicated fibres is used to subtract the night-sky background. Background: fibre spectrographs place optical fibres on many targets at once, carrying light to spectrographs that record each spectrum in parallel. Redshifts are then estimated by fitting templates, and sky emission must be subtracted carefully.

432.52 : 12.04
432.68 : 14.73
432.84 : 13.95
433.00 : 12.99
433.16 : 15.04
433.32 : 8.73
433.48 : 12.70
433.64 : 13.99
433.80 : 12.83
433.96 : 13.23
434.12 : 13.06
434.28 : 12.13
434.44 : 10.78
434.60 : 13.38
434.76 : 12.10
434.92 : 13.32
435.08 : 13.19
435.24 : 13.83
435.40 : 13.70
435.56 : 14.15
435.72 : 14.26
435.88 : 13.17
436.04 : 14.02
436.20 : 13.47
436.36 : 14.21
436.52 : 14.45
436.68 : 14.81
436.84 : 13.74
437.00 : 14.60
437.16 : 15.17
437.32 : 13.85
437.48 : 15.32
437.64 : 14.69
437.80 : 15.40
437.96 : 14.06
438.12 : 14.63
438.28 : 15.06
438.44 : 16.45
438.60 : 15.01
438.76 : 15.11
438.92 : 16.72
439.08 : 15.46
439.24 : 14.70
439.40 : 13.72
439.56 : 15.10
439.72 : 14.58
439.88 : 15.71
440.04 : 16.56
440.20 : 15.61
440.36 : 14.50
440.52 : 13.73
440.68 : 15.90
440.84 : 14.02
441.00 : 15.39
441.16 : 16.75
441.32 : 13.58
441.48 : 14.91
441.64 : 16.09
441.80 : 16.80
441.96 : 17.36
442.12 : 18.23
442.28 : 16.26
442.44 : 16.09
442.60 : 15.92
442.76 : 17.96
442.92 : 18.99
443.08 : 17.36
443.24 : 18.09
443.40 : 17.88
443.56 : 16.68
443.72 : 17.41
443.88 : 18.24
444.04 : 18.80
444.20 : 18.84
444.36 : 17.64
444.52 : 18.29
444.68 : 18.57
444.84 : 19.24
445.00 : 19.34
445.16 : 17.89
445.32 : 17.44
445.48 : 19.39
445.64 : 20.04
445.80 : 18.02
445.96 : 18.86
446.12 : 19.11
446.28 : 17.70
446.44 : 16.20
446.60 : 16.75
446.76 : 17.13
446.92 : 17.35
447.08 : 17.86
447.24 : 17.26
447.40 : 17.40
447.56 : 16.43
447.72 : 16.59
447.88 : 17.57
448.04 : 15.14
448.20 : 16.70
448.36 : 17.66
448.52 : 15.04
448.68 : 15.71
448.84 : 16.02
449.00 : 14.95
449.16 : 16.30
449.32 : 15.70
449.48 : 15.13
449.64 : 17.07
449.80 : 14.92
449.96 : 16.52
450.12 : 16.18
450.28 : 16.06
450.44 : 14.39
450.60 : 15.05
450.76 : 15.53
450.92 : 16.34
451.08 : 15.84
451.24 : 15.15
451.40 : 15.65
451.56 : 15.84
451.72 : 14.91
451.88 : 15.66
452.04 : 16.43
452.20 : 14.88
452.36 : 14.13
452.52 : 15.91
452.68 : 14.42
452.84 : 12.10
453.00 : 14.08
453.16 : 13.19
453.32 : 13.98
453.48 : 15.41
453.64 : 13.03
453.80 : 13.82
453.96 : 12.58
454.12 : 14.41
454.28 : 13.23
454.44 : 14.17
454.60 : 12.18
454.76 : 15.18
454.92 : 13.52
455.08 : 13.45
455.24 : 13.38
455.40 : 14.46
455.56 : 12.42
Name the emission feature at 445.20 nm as Mg II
